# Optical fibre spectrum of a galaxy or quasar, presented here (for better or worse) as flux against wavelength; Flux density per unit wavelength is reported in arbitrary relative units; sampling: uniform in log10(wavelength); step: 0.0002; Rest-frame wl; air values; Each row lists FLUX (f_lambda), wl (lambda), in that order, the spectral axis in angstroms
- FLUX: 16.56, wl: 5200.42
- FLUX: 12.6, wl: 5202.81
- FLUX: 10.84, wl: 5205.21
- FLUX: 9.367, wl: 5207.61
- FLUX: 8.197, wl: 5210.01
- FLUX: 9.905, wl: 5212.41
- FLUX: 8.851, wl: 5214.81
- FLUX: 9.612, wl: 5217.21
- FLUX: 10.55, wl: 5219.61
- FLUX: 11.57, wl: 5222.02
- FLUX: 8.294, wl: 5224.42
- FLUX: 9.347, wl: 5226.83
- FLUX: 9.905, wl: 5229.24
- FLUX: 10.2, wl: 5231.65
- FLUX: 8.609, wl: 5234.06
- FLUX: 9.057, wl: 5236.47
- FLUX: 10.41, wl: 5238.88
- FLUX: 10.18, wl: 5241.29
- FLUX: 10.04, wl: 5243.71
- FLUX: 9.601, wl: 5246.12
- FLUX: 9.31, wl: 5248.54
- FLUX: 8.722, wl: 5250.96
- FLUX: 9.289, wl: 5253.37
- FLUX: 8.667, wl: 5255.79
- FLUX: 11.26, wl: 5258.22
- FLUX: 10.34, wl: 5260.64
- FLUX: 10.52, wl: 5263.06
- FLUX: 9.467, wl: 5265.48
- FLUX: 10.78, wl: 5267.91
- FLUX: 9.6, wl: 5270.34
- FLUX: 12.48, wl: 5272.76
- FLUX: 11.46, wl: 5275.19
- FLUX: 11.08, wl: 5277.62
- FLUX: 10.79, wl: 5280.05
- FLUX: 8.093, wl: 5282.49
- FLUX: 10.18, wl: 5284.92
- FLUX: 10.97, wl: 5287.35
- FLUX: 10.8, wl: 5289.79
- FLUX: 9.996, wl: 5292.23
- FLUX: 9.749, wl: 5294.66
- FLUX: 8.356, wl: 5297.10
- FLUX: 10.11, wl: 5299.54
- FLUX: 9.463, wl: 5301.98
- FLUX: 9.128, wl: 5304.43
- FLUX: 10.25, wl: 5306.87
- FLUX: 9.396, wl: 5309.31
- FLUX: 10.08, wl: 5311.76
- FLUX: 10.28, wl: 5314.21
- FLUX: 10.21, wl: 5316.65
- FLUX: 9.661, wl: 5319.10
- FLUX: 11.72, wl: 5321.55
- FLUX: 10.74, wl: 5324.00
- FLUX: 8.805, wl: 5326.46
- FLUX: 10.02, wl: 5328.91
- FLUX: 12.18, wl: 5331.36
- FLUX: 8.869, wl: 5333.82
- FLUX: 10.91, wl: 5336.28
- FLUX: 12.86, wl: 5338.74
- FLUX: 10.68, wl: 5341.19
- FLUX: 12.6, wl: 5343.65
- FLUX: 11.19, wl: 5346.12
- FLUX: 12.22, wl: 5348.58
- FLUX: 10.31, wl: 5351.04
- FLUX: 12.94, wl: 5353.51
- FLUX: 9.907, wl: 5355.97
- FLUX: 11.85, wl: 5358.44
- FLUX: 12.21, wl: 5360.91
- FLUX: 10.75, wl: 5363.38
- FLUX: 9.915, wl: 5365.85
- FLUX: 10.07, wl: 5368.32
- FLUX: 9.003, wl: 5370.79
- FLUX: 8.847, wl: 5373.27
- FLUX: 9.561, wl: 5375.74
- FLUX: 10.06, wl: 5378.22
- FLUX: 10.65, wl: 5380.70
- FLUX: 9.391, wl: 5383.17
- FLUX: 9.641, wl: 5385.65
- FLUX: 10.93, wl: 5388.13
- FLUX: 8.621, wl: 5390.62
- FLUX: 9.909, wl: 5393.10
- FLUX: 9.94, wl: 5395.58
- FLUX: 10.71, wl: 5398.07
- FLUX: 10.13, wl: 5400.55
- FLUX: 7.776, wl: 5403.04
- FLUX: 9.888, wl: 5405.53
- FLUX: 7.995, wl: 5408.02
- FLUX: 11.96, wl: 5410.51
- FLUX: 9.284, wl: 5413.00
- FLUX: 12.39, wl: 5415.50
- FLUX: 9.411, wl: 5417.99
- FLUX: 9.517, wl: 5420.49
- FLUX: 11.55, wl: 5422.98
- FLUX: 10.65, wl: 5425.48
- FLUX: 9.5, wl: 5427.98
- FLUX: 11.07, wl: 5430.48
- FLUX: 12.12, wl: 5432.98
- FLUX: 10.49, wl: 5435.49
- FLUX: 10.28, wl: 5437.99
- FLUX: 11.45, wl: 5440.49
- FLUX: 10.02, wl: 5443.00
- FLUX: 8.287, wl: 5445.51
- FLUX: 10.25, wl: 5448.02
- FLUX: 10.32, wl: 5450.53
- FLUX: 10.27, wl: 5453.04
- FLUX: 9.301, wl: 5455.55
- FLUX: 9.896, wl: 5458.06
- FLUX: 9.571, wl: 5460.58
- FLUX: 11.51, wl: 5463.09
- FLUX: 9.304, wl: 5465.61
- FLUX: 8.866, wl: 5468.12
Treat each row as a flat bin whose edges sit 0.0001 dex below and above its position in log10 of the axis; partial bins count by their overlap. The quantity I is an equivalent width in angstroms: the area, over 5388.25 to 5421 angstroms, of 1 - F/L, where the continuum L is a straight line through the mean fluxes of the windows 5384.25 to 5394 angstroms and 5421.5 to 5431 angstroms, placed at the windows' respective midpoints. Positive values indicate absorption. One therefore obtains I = 0.9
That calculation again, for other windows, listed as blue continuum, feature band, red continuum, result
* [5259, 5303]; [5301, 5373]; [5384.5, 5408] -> -4.79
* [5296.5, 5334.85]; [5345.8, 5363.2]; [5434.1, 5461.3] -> -2.59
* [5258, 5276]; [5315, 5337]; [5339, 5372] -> 1.28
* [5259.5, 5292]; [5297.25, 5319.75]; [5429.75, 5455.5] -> 1.49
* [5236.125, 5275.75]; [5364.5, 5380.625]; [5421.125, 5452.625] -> 1.04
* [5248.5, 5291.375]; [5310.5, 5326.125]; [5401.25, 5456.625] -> -0.21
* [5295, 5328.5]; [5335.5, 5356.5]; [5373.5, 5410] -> -3.85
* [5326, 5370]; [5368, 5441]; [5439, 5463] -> 2.64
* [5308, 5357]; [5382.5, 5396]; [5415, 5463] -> 1.03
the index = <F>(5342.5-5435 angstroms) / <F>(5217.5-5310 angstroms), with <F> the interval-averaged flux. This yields 1.04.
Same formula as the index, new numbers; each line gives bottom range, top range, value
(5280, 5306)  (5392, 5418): 1.02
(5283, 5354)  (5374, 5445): 0.97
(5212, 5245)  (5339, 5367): 1.17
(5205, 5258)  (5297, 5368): 1.11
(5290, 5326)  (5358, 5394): 1.01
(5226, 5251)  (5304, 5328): 1.05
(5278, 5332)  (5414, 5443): 1.07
